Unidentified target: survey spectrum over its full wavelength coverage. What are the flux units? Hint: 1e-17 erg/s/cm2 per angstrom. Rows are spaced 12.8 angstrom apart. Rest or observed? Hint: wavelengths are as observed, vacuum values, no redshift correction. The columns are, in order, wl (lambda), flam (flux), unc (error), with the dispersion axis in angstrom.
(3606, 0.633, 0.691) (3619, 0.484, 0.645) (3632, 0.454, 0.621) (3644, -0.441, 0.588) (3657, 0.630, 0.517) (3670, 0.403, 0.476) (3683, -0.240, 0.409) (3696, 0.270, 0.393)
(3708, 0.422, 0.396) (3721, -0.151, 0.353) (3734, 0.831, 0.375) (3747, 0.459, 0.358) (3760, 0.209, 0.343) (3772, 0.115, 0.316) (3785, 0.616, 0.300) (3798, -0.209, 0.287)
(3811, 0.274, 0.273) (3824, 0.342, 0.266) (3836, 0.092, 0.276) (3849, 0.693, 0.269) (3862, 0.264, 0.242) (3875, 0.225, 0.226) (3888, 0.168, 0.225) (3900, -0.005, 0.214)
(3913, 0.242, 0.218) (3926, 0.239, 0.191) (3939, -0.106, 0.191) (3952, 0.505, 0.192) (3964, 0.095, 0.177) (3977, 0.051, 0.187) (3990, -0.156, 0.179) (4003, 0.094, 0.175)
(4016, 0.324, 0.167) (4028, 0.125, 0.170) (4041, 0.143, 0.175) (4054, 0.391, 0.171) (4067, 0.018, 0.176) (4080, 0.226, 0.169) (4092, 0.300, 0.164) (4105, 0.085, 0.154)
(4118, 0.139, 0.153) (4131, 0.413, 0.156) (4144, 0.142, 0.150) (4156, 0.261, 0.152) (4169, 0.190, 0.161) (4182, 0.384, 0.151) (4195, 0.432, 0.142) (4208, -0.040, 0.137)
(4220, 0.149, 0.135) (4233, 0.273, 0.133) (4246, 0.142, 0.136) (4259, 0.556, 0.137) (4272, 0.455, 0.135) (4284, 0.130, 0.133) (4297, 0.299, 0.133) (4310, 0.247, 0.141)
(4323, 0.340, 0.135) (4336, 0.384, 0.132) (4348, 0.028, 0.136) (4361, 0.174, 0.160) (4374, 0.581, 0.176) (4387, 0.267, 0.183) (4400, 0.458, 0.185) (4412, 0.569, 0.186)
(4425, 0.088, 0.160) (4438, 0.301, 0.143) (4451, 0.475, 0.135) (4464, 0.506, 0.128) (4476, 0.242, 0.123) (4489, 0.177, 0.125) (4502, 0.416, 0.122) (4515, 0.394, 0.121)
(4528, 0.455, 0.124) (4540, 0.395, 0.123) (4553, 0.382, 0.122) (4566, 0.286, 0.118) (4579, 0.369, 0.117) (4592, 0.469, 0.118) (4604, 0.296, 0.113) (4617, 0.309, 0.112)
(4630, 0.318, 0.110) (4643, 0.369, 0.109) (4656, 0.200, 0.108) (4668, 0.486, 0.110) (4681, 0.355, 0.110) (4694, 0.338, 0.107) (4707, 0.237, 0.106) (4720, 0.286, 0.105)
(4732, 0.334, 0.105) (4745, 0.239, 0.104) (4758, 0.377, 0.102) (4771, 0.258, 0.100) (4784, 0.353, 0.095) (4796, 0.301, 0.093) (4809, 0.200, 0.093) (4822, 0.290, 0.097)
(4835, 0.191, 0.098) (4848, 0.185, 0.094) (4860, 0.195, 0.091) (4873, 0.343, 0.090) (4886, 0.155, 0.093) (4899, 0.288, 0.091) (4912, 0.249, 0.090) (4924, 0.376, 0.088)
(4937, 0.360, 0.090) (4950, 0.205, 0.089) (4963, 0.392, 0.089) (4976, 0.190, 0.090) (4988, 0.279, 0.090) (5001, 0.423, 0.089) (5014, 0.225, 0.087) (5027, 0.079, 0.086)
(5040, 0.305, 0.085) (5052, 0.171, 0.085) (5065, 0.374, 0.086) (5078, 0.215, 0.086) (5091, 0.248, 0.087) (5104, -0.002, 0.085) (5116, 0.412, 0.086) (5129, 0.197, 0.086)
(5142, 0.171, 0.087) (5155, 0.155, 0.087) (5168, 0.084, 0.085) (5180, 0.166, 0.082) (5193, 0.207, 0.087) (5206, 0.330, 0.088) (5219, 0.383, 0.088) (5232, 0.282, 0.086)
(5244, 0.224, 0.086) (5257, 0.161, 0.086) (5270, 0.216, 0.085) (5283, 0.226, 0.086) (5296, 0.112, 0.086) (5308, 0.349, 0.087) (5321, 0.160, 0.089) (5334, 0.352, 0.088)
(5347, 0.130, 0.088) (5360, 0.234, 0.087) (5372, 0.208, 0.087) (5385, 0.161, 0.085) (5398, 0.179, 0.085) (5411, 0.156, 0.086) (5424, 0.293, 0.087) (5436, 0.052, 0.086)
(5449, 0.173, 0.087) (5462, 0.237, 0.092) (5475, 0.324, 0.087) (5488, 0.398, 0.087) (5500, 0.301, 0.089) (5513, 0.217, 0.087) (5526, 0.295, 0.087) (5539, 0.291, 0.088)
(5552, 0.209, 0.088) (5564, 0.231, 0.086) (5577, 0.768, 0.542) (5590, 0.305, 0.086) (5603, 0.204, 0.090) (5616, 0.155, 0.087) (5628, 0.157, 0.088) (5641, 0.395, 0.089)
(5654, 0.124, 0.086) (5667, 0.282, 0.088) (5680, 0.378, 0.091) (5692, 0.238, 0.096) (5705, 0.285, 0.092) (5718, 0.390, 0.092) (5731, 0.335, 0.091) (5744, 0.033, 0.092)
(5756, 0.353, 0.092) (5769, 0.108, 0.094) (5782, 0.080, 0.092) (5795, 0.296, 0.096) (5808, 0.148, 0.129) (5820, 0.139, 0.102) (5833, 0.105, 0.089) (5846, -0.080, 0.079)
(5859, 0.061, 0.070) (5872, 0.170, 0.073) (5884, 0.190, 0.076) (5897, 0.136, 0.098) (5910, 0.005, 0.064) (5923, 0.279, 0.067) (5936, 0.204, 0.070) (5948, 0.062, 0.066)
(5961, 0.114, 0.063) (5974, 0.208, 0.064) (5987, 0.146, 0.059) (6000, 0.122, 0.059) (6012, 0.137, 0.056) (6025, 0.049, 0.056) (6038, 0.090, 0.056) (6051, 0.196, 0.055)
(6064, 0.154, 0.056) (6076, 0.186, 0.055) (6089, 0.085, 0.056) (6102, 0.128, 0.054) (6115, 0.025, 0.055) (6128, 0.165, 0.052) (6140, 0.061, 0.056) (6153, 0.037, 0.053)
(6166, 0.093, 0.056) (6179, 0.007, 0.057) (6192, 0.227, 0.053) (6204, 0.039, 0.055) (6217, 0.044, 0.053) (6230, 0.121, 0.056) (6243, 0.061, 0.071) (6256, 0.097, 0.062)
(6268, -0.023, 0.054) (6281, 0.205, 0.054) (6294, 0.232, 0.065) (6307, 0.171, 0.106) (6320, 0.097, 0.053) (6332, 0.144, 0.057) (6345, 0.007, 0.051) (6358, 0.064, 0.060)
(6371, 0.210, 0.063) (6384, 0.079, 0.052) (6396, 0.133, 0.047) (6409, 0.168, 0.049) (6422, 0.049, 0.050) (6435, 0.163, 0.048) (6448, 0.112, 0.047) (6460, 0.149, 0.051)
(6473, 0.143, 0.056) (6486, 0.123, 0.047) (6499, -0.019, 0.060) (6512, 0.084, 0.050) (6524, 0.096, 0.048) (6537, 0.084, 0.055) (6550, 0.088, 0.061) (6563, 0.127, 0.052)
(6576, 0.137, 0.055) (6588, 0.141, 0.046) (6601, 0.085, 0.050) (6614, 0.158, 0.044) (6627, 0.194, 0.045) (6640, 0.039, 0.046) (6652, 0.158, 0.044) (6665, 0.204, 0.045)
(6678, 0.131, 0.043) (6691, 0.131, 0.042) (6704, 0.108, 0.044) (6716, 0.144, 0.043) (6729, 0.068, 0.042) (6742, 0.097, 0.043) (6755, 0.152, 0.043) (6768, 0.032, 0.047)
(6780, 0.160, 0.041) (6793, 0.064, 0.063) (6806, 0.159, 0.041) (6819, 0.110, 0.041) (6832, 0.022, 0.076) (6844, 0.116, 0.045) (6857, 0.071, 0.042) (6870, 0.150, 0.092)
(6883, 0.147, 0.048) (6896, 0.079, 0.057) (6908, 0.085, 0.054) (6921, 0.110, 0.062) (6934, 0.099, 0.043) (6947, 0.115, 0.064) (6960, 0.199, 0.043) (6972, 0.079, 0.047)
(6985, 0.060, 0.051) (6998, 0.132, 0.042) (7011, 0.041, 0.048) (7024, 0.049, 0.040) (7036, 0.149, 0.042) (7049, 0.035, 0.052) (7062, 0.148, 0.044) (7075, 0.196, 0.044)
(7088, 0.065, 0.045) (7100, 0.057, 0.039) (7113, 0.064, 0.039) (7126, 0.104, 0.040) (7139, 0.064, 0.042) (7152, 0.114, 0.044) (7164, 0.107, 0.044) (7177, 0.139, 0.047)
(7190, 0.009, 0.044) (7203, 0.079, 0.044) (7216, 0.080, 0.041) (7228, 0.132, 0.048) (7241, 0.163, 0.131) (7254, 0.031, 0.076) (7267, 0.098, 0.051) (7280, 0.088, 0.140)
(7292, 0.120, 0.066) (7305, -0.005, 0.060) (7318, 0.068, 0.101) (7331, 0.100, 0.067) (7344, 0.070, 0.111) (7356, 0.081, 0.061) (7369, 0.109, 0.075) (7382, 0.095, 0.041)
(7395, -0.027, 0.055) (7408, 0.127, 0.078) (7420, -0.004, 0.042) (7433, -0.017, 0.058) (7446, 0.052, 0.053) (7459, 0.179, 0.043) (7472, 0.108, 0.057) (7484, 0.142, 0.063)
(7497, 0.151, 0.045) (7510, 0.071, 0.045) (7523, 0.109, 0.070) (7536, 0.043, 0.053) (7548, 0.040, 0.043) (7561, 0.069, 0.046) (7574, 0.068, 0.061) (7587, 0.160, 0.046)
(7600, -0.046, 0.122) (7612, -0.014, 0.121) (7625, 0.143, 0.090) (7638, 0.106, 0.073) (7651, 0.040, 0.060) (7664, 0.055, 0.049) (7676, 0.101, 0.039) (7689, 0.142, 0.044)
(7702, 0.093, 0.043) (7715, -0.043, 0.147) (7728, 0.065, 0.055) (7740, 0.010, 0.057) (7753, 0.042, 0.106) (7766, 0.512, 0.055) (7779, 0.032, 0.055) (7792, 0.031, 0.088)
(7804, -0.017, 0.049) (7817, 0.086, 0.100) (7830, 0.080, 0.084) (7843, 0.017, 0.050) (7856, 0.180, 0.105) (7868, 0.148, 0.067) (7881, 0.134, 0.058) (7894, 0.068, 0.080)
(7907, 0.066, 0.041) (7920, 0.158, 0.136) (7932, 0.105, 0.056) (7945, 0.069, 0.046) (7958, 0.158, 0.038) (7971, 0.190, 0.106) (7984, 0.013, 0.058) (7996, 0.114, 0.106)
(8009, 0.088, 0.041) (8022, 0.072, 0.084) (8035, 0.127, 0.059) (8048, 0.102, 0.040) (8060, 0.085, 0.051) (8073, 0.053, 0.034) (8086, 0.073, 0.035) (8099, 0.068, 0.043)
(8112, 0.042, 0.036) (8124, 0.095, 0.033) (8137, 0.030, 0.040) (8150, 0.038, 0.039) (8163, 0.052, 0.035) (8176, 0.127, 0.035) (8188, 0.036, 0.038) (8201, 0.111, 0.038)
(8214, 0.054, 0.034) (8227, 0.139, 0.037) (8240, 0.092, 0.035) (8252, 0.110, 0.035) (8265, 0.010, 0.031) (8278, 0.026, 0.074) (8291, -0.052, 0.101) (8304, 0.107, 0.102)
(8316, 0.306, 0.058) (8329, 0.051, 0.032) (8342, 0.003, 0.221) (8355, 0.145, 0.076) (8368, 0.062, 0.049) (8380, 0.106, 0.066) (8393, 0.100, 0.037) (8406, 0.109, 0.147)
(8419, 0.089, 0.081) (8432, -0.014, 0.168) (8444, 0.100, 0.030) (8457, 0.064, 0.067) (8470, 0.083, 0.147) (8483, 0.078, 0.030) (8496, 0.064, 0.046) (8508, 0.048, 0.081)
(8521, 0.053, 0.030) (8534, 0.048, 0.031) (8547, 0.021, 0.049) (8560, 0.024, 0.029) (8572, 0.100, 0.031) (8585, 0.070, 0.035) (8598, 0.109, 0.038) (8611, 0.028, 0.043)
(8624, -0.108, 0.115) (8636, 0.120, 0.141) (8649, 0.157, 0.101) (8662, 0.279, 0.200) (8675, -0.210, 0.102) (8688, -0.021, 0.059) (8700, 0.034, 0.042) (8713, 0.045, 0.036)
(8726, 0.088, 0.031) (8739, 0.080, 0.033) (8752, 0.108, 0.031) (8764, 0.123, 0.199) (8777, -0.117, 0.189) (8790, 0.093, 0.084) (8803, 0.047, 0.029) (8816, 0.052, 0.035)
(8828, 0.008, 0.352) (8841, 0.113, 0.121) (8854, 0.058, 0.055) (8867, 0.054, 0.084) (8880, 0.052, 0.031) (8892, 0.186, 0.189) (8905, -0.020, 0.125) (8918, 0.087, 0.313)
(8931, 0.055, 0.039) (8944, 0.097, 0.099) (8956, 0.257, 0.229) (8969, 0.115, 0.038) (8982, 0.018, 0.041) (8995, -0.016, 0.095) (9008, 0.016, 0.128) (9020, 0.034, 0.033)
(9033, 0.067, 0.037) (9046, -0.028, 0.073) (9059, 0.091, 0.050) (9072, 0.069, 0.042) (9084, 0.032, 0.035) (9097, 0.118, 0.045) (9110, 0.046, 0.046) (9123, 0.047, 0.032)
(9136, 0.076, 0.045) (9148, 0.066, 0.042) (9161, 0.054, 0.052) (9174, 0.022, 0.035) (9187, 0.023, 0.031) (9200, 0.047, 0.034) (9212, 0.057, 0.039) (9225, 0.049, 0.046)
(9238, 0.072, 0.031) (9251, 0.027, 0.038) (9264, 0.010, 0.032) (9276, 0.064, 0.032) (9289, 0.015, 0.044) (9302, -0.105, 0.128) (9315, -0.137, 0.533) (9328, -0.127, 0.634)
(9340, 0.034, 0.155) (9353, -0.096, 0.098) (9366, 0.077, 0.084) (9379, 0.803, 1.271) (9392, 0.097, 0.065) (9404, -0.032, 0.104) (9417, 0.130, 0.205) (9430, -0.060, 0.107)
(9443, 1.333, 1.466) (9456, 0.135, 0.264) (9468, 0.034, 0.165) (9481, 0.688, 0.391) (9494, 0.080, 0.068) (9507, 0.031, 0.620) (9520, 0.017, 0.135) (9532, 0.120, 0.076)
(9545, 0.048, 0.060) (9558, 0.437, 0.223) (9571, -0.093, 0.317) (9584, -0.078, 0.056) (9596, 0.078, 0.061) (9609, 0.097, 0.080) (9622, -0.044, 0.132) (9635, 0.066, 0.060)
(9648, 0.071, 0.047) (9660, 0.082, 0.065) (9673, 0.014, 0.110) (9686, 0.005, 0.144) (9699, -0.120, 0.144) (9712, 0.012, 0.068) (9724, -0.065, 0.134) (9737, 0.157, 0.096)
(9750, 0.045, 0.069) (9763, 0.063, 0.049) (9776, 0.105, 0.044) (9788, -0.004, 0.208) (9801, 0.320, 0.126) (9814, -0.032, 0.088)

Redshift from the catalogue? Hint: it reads 0.183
